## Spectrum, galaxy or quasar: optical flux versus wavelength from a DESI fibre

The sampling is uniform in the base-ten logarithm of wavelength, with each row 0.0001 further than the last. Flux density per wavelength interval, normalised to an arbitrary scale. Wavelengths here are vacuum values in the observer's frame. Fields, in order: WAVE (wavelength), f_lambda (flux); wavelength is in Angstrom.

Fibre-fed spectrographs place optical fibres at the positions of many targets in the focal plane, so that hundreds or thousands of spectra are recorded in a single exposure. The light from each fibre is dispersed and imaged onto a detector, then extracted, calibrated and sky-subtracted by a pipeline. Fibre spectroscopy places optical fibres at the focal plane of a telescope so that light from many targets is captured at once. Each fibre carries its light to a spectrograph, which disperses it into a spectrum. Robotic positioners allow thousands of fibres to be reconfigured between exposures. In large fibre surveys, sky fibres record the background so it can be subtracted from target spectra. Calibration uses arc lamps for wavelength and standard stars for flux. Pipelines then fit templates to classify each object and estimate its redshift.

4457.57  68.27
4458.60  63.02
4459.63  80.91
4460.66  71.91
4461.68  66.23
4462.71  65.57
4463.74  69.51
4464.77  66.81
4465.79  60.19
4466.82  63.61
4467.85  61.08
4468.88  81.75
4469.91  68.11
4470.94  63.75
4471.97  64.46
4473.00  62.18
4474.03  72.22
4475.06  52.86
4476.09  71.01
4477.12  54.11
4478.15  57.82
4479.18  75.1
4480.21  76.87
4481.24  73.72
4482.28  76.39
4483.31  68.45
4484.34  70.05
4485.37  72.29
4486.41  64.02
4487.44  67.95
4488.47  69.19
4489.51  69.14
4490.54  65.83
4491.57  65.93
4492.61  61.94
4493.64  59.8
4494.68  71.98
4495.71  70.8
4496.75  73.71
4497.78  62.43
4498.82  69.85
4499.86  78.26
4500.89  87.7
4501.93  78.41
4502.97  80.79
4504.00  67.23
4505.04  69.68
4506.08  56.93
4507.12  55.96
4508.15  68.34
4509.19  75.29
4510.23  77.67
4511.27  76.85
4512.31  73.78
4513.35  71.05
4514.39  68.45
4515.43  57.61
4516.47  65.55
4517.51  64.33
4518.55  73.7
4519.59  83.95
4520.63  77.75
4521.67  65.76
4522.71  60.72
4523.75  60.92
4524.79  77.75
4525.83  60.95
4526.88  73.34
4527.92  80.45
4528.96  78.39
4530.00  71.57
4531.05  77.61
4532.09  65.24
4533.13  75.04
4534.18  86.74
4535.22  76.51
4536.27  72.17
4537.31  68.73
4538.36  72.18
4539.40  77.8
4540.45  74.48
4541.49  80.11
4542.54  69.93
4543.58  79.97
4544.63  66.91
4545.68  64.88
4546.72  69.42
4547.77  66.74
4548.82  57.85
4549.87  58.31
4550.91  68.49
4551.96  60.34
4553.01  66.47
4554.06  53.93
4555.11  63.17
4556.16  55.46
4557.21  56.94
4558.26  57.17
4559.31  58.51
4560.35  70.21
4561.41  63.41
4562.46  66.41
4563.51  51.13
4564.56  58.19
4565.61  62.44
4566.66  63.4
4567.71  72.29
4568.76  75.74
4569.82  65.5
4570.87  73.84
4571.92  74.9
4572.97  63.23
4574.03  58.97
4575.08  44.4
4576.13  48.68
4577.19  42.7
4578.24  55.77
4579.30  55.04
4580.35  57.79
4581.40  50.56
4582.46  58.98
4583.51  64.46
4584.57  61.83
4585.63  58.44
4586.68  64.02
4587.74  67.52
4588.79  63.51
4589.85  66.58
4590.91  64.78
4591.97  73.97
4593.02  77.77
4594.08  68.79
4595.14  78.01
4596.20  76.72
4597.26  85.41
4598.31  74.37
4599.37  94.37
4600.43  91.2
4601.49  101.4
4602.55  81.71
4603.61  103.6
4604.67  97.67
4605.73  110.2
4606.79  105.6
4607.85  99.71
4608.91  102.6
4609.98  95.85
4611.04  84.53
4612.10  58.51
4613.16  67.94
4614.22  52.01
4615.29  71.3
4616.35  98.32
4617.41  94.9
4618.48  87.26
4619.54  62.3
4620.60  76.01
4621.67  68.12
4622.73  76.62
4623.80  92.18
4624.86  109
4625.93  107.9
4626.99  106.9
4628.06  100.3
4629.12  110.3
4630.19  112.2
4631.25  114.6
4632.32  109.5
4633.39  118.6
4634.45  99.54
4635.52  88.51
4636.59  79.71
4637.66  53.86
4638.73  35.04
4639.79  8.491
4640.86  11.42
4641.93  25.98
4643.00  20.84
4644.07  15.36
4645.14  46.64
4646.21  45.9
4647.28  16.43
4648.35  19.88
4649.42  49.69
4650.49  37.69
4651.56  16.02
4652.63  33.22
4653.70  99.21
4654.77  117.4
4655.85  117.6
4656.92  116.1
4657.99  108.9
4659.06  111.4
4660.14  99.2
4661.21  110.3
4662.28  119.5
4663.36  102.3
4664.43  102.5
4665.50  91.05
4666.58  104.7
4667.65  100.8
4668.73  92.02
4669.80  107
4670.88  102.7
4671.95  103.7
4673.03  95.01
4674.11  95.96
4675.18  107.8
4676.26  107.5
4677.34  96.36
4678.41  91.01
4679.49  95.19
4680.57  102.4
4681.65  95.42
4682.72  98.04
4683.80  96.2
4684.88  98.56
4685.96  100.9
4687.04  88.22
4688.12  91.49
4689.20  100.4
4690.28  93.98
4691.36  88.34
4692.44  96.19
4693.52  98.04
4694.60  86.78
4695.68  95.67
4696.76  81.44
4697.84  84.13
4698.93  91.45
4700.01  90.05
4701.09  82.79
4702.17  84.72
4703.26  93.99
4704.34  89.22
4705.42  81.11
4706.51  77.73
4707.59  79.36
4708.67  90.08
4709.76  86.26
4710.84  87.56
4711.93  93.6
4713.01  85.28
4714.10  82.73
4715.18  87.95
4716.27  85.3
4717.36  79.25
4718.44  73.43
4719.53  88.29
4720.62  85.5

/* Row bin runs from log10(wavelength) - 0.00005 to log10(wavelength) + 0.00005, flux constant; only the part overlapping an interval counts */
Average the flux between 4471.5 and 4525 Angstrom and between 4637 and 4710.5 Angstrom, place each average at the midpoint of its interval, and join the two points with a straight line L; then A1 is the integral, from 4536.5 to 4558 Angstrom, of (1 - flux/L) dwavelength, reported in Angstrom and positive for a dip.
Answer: 1.8 Angstrom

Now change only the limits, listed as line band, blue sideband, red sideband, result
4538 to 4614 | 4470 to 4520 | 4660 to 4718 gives 8.98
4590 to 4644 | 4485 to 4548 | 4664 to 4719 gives 1.30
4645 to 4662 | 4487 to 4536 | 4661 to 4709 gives 3.37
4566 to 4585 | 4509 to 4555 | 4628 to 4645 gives 2.42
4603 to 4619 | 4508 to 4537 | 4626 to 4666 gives -3.06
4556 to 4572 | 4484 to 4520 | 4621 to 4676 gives 2.29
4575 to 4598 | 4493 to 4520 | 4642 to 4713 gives 4.28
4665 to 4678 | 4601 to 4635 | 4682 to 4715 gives -1.35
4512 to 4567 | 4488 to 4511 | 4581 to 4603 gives 2.43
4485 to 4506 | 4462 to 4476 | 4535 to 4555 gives -1.07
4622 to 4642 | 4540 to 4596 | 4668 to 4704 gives -0.77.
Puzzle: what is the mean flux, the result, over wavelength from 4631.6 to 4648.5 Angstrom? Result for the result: 51.1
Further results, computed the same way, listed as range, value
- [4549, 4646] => 71.6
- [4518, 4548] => 72.8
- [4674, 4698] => 95.4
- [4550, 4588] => 60.8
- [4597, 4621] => 86.9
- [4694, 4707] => 86.7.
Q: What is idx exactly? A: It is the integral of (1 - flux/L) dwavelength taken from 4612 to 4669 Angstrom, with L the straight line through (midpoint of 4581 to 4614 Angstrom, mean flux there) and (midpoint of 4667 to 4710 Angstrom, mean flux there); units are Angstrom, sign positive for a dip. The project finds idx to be 5.4 Angstrom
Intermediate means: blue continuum 78.9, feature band 77.7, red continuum 93.5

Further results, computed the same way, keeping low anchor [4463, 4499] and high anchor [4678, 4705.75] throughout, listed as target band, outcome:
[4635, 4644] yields 4.9 Angstrom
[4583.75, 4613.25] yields 0.0 Angstrom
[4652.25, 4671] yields -2.9 Angstrom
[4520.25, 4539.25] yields 0.2 Angstrom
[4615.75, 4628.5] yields -0.9 Angstrom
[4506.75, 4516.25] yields 0.2 Angstrom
